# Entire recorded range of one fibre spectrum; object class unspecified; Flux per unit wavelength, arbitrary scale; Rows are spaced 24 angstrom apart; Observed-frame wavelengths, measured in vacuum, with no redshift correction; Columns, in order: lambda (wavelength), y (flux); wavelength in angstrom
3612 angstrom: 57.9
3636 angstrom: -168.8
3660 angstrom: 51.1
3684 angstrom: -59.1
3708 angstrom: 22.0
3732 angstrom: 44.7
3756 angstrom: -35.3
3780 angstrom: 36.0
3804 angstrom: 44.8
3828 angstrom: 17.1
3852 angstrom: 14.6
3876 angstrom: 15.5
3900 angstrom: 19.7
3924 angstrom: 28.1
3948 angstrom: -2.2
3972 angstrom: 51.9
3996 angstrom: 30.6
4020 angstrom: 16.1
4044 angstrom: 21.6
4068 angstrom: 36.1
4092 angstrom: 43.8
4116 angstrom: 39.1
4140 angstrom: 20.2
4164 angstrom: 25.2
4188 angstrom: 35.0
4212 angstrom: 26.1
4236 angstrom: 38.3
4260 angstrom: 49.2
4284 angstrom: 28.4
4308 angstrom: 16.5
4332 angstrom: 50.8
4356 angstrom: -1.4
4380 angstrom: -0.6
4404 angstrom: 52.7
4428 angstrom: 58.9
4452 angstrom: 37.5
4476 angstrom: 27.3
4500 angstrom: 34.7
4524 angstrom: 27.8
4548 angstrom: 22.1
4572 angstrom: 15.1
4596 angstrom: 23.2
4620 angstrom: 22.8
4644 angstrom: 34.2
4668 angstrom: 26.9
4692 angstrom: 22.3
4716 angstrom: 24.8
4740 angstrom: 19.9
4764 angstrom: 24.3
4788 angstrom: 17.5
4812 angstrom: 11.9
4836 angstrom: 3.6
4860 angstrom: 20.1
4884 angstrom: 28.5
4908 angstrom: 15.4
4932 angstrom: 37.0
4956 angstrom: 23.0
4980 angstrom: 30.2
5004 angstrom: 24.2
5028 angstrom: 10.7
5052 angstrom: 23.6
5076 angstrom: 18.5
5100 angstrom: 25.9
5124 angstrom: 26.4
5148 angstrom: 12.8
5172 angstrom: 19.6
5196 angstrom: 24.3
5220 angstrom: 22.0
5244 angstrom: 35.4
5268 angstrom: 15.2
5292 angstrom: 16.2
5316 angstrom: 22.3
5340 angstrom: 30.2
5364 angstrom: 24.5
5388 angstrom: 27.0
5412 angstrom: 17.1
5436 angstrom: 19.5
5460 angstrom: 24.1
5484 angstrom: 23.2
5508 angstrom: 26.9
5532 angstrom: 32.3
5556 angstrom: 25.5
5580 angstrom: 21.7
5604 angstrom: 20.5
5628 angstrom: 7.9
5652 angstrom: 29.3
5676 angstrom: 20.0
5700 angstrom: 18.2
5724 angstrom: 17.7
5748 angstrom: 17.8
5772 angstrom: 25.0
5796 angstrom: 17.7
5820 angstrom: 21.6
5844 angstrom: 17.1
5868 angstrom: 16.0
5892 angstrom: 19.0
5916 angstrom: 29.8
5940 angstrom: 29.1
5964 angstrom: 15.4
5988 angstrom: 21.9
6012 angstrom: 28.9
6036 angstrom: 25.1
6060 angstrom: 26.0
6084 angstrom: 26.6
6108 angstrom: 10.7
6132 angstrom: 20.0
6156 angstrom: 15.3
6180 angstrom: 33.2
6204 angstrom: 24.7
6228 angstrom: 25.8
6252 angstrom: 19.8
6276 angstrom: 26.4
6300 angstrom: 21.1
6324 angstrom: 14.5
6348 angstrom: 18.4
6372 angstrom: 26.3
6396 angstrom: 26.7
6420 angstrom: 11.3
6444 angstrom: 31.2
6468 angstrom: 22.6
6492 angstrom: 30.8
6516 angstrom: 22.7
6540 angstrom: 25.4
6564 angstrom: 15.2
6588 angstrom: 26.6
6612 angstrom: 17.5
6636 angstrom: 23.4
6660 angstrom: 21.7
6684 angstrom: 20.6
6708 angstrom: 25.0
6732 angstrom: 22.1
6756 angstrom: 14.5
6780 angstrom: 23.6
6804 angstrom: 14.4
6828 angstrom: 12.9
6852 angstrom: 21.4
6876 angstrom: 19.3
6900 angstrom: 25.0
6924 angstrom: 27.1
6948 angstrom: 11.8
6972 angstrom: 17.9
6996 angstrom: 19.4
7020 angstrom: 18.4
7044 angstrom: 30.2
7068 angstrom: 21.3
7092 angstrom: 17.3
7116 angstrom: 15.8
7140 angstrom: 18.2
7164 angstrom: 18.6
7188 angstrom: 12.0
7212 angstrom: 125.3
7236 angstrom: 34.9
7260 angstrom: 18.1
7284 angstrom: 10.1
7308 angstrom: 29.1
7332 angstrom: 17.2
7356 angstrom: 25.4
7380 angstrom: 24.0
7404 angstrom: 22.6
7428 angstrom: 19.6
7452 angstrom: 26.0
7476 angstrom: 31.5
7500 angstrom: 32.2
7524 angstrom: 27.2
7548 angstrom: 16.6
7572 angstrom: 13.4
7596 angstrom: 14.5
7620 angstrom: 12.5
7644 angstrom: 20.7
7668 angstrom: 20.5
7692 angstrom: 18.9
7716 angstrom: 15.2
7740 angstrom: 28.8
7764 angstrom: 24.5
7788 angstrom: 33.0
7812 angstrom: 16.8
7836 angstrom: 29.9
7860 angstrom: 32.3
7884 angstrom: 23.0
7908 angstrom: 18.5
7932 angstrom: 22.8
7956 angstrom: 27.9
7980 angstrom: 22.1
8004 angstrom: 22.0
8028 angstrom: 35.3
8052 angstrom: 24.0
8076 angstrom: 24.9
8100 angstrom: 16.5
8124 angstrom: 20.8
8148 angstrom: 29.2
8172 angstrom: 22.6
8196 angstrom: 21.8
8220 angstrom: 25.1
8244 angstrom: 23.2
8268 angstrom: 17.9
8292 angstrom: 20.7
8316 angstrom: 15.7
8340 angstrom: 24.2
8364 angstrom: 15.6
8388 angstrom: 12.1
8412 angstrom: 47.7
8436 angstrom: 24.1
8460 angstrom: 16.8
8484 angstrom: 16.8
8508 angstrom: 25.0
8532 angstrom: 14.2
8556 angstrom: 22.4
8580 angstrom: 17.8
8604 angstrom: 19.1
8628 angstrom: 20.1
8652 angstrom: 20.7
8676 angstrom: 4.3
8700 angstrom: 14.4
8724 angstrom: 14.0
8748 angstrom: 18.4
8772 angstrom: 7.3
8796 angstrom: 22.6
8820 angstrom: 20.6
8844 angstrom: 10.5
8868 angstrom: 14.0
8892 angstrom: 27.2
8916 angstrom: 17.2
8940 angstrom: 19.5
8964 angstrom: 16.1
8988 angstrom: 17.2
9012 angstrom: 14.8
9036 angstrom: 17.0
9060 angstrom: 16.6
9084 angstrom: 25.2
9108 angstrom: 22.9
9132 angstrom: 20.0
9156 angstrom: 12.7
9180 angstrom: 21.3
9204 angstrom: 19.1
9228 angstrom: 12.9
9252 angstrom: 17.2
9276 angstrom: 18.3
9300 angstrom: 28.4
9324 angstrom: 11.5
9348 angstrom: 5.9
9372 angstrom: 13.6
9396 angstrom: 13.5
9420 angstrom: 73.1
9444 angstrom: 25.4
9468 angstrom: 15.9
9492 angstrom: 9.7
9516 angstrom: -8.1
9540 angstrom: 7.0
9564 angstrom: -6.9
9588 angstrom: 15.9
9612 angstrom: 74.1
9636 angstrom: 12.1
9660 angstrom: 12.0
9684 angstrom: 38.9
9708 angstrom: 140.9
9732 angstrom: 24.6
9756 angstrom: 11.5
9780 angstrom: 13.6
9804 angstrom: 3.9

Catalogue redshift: 0.936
